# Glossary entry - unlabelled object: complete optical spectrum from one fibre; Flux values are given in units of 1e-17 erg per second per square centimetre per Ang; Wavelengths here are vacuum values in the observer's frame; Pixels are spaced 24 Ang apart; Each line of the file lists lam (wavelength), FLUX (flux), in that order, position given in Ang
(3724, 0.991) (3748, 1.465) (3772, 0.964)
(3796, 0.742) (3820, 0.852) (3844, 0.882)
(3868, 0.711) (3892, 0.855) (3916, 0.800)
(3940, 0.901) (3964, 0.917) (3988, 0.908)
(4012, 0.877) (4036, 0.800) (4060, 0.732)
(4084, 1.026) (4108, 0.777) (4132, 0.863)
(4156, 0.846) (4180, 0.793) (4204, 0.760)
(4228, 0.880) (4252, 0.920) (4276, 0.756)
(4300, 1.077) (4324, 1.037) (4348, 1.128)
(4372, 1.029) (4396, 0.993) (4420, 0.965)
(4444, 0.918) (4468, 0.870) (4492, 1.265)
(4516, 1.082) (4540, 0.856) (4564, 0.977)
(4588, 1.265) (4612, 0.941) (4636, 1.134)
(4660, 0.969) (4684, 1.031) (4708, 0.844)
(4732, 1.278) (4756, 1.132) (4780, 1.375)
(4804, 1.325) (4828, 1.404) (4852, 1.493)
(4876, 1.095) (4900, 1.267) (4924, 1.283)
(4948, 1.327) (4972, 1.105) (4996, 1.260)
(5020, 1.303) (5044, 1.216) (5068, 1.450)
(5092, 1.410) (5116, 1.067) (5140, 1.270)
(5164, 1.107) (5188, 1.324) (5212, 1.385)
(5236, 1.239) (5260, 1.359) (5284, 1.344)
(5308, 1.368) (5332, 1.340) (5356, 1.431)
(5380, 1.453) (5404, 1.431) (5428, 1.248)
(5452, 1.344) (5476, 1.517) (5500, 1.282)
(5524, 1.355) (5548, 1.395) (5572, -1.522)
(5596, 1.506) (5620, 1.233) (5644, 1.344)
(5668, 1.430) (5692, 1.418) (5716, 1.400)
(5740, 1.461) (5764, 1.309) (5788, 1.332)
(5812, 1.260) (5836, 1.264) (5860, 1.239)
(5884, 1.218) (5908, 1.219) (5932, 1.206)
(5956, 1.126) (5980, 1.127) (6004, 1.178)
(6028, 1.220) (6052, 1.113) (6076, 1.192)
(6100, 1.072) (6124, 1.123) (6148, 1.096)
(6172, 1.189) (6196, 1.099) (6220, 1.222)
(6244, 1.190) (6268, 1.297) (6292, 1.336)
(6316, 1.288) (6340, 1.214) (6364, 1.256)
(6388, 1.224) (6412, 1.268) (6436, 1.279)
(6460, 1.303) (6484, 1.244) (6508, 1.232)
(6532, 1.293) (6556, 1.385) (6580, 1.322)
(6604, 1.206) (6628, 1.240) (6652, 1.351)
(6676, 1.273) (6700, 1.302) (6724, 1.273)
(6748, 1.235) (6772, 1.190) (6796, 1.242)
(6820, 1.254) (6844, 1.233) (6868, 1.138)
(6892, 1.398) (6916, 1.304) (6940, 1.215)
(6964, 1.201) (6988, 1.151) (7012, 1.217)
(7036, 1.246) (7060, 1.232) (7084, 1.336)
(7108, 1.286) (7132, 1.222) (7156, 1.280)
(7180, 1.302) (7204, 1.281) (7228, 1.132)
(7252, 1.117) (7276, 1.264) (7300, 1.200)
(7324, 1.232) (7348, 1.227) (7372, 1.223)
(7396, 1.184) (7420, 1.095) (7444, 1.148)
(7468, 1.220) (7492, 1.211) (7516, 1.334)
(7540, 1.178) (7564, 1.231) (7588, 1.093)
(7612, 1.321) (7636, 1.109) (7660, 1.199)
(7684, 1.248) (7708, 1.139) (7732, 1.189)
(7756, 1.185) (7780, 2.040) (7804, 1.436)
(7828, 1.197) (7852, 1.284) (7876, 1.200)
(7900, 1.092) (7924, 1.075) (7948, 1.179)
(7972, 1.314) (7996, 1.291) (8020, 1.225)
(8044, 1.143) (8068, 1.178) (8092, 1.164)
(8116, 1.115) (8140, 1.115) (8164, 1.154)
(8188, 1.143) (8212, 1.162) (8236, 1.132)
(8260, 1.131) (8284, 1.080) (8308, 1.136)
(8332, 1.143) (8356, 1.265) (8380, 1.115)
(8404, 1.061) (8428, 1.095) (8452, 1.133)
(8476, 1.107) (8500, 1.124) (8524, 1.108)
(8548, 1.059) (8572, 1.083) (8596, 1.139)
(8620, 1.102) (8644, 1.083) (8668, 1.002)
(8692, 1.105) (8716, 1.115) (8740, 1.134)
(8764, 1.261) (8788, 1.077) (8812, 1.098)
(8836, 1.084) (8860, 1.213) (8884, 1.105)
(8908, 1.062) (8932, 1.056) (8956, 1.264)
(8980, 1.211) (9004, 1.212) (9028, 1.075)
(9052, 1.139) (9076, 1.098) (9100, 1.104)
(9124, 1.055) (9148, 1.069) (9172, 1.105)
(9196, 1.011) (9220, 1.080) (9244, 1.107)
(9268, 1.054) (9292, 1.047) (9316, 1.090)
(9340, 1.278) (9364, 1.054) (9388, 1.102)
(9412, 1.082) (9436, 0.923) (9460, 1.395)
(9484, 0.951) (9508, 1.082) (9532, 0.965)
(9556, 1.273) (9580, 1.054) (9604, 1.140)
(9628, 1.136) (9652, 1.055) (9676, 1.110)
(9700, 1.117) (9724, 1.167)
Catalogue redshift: 0.187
